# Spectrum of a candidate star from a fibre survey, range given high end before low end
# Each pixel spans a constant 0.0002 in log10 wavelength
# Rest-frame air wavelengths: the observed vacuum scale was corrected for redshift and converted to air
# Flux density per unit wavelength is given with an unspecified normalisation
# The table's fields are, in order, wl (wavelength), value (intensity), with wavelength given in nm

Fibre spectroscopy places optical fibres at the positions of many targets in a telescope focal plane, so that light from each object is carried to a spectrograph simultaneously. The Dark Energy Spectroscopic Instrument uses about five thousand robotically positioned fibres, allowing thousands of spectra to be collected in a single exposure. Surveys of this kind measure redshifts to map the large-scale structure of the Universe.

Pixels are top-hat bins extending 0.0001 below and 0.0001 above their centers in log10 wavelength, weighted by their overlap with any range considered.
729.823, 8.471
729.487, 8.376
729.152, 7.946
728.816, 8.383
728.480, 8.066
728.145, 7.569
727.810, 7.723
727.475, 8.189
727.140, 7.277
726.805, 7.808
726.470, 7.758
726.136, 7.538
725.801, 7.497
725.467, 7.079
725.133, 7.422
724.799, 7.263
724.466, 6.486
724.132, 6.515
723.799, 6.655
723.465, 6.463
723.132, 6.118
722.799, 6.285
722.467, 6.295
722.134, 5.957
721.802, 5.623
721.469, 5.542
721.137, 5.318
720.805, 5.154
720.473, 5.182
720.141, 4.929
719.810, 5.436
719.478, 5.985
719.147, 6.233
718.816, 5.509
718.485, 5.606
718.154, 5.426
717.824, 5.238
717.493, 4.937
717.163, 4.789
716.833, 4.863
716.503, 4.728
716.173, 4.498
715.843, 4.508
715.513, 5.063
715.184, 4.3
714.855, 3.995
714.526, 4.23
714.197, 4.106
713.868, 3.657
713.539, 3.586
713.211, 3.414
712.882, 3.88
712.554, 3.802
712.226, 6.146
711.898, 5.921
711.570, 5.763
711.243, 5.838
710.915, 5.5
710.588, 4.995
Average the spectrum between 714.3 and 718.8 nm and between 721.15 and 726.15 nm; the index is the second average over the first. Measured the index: 1.36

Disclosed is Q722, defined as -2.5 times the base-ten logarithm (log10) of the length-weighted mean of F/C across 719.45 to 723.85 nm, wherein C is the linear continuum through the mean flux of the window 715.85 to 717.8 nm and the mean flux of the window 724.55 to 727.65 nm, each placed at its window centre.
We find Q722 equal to 0.08 mag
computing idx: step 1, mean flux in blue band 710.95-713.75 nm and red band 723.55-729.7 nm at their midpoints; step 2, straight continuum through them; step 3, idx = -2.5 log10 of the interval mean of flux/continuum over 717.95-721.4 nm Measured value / 0.13 mag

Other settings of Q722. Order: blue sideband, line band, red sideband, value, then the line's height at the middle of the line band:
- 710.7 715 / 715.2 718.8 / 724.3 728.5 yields 0.11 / 5.49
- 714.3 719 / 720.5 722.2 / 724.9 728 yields 0.13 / 6.15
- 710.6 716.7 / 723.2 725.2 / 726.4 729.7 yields 0.05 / 7.04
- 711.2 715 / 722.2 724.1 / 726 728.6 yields 0.07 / 6.79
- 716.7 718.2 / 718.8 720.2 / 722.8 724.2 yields -0.04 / 5.5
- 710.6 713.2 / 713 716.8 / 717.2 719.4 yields 0.25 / 5.29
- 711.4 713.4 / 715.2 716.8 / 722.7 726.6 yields 0.16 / 5.43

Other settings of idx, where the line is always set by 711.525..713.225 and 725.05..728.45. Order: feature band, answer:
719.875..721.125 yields 0.241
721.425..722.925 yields 0.133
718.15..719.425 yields 0.063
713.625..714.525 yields 0.308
